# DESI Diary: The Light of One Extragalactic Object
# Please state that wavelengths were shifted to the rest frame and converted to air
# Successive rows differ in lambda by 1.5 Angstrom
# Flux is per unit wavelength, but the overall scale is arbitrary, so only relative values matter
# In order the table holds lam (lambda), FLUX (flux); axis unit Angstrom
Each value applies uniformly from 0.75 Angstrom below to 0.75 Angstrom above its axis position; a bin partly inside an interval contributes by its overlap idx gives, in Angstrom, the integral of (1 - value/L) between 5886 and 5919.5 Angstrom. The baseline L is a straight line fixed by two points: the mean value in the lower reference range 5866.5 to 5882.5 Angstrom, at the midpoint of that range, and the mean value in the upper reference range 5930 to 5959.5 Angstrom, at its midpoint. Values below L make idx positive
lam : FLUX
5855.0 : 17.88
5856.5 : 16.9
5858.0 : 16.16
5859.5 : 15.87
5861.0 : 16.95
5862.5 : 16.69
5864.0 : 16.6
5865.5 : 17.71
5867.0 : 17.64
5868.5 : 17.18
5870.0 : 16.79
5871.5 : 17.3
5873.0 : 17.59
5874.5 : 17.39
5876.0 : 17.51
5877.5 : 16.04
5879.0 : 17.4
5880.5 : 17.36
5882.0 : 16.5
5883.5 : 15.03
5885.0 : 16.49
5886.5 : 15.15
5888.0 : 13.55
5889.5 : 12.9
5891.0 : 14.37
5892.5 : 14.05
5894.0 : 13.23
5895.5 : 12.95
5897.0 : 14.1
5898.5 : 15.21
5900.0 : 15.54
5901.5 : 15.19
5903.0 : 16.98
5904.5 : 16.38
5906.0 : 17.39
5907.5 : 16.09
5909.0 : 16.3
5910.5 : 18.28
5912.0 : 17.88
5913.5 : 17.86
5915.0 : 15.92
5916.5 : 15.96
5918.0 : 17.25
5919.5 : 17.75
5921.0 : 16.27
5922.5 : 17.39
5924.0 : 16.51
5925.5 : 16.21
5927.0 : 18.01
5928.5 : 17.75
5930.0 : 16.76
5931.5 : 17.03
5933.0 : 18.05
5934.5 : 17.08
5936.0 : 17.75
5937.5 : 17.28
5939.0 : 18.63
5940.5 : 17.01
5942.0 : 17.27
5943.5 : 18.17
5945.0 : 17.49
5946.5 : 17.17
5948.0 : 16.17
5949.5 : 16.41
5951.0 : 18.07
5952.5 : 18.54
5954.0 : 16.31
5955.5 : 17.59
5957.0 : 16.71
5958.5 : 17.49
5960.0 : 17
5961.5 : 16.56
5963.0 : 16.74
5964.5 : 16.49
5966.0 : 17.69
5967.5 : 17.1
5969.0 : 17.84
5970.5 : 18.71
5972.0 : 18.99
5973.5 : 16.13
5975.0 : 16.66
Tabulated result 3.1 Angstrom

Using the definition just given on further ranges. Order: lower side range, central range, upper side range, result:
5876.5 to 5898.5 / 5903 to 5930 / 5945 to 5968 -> -1.95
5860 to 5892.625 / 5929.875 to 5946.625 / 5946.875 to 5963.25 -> -0.60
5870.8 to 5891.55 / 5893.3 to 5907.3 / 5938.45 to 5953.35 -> 1.04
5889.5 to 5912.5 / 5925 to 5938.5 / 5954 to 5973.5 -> -0.81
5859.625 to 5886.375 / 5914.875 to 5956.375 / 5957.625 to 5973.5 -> 0.01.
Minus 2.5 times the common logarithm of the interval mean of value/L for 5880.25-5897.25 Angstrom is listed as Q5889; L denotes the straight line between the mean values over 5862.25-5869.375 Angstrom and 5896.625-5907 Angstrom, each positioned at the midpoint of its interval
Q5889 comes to 0.13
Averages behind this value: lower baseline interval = 17.2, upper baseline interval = 15.9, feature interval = 14.6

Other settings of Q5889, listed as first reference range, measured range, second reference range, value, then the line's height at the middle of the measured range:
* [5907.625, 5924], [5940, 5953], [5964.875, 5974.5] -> 0.00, 17.4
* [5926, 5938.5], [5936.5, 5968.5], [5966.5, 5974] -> 0.03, 17.6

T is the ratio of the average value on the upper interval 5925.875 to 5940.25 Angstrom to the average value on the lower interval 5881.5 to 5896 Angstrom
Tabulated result 1.2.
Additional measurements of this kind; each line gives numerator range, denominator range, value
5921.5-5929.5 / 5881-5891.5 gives 1.15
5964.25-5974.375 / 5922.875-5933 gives 1.03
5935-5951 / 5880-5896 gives 1.18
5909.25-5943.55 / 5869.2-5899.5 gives 1.11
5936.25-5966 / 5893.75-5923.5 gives 1.06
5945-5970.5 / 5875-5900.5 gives 1.13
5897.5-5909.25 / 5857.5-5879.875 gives 0.95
